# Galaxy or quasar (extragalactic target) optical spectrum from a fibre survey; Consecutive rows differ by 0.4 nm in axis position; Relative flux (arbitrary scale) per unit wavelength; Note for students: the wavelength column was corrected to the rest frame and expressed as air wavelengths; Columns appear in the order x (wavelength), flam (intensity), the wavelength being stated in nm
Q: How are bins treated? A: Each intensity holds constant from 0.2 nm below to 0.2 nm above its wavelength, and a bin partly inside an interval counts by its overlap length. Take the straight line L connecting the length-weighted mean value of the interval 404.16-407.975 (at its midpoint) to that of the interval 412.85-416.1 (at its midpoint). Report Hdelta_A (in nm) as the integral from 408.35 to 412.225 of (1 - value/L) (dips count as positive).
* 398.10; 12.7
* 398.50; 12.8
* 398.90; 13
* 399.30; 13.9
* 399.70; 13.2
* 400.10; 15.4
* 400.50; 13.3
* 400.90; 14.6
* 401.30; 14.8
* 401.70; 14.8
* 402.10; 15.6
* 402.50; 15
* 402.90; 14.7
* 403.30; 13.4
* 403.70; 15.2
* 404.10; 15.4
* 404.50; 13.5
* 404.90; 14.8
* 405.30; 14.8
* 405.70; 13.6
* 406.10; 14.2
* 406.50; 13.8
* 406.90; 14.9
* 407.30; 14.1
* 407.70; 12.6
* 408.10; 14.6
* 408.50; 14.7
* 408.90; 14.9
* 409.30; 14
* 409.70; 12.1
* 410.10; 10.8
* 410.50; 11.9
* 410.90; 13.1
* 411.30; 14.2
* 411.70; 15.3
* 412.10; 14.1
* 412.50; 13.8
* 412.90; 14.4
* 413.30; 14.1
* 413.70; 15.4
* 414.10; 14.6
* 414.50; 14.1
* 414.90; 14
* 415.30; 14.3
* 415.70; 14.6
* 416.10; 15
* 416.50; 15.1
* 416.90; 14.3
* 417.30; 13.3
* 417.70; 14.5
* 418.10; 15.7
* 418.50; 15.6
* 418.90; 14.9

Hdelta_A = 0.22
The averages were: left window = 14.1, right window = 14.5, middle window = 13.5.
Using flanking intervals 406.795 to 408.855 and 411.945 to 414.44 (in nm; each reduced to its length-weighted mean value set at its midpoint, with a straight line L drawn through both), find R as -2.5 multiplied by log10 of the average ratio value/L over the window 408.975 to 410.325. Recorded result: 0.140 mag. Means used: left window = 14.2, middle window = 12.5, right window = 14.4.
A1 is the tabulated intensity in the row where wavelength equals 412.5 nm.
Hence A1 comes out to 13.8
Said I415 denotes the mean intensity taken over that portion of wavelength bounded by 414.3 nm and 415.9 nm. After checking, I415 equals 14.2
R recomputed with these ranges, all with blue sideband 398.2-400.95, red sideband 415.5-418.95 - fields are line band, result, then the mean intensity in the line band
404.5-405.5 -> -0.04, 14.5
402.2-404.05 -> -0.06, 14.7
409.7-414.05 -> 0.06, 13.7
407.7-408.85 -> -0.01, 14.3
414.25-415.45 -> 0.04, 14.1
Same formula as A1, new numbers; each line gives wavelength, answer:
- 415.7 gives 14.6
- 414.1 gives 14.6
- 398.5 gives 12.8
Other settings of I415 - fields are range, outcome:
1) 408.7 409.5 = 14.4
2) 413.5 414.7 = 14.7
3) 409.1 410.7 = 12.2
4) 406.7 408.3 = 14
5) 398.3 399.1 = 12.9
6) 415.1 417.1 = 14.7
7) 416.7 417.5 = 13.8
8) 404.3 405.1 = 14.2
